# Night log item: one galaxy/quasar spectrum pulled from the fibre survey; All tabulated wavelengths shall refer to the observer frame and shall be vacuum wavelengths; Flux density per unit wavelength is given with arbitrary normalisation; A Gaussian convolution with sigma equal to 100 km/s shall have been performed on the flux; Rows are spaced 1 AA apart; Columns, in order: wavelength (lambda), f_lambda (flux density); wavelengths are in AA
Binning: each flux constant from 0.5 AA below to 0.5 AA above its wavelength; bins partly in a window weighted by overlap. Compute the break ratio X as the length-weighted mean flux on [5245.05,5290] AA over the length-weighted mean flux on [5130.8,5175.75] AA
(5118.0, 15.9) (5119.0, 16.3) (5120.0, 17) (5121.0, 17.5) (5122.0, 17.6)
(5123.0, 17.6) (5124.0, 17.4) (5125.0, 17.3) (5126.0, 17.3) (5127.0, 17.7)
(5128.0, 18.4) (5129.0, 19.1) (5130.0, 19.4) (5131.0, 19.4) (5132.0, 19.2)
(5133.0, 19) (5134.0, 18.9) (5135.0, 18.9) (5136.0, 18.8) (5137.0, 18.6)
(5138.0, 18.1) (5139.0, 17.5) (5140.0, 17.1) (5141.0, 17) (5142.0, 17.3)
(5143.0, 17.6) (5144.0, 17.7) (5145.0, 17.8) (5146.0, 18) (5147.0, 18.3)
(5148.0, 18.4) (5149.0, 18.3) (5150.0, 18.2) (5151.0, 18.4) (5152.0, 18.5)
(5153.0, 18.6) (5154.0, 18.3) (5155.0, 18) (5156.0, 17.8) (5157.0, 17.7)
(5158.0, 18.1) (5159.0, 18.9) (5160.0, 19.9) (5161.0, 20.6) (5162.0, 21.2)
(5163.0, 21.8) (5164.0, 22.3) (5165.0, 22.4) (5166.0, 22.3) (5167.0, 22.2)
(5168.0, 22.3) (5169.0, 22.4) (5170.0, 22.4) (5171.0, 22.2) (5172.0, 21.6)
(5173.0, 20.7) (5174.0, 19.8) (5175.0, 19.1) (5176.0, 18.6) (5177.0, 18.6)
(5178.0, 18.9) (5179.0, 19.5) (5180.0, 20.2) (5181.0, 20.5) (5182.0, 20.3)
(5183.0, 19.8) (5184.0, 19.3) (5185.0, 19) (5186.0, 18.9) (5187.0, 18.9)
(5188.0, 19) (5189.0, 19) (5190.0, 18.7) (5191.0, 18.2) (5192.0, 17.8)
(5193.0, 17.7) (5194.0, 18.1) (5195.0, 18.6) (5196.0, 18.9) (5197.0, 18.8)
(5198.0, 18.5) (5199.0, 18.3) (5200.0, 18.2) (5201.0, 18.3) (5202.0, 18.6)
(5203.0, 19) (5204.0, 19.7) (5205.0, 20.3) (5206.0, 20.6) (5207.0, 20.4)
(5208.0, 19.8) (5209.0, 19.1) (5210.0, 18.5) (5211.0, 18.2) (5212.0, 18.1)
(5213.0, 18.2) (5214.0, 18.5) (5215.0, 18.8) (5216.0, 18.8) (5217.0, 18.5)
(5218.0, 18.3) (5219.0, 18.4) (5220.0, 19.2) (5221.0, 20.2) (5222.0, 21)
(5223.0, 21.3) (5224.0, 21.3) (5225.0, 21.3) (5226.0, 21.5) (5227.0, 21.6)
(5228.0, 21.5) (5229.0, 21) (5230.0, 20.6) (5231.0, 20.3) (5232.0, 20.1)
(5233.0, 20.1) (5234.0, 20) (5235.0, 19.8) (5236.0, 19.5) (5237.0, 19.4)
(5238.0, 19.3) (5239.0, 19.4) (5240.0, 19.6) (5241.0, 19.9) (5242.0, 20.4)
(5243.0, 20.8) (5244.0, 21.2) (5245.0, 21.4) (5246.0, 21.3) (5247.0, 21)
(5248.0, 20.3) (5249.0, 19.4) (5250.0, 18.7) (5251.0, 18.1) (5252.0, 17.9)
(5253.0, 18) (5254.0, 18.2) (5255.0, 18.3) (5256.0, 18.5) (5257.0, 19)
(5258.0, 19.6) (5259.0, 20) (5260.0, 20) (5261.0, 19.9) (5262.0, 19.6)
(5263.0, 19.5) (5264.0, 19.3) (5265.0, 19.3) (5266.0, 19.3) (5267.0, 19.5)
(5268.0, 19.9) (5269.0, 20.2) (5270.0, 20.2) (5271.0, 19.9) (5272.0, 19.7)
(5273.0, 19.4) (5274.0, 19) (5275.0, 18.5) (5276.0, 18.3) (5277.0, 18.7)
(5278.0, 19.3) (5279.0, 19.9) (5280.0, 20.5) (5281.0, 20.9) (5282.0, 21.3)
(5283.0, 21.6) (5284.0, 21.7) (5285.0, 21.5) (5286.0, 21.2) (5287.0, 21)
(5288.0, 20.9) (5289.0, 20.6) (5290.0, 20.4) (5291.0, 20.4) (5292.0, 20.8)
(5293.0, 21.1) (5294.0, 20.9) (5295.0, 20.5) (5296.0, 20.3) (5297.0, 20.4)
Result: 1.02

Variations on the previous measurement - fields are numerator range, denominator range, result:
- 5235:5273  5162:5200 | 0.99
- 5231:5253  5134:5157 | 1.10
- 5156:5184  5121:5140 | 1.12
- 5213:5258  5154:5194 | 1.00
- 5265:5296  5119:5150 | 1.12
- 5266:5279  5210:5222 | 1.03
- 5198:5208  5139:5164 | 1.04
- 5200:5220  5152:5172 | 0.93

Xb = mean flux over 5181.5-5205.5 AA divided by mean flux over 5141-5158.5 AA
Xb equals 1.04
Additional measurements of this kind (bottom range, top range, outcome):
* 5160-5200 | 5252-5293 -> 1.00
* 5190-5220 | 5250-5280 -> 1.03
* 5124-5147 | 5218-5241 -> 1.11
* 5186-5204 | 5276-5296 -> 1.11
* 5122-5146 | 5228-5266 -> 1.09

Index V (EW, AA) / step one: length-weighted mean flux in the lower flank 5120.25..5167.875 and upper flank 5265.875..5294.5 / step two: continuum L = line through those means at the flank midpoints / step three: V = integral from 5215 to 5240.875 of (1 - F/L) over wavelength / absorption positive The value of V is -0.5 AA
